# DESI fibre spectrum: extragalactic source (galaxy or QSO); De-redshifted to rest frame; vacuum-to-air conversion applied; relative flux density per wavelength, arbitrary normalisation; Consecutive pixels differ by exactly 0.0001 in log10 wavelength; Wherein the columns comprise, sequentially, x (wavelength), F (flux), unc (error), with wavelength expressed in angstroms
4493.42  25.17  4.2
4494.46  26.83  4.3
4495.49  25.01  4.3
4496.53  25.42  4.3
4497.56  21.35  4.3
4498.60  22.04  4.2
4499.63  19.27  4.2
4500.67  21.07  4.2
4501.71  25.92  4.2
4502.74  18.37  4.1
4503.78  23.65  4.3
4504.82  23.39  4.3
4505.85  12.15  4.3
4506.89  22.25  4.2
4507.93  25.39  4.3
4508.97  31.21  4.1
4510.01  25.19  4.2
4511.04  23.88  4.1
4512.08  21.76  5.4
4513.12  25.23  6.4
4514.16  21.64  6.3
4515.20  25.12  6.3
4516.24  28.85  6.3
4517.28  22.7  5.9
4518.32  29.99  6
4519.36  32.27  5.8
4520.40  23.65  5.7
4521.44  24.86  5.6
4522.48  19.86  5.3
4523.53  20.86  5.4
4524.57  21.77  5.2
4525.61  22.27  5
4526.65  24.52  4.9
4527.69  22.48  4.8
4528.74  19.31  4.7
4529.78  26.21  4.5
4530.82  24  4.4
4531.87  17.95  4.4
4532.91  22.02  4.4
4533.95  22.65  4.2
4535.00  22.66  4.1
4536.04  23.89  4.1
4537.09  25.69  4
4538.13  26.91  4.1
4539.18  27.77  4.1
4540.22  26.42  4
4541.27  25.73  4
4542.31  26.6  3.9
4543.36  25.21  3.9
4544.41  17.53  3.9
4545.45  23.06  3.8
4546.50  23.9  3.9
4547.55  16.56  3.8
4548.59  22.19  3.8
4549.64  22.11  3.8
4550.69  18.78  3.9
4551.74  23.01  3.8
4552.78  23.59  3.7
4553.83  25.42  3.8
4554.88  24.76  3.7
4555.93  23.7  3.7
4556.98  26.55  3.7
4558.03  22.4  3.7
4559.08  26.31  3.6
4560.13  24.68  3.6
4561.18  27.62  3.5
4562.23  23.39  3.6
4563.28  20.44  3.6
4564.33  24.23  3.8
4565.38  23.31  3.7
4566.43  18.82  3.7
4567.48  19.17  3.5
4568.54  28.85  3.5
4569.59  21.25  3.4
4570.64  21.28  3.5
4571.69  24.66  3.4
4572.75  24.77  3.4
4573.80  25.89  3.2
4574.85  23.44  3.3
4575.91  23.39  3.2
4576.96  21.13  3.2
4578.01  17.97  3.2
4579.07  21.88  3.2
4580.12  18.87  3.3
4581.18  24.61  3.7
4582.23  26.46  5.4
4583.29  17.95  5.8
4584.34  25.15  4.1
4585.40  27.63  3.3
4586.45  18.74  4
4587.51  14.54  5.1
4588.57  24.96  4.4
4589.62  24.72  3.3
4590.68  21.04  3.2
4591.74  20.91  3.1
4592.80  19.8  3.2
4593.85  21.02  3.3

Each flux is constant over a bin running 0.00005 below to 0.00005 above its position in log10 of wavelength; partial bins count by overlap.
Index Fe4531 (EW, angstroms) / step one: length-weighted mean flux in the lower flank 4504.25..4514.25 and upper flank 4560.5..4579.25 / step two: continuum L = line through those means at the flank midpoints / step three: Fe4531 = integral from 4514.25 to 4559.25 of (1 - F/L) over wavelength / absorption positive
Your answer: -1.2 angstroms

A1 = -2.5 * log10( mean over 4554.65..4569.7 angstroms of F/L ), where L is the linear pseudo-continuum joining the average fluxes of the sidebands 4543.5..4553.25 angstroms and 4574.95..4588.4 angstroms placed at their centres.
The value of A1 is -0.11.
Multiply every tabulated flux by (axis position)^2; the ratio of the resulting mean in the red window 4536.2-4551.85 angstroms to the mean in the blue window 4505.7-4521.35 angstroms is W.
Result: 0.95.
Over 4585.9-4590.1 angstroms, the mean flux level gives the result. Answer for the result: 20.8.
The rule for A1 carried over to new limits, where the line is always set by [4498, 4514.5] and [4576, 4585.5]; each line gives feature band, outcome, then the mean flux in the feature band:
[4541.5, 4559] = -0.028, 23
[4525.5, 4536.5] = -0.002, 22.5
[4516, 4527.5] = -0.091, 24.5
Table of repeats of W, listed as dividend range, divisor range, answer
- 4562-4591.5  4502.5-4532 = 0.98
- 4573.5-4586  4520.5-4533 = 1.05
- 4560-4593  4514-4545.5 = 0.96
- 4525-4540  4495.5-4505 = 1.07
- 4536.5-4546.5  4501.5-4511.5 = 1.10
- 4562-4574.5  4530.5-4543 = 0.96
